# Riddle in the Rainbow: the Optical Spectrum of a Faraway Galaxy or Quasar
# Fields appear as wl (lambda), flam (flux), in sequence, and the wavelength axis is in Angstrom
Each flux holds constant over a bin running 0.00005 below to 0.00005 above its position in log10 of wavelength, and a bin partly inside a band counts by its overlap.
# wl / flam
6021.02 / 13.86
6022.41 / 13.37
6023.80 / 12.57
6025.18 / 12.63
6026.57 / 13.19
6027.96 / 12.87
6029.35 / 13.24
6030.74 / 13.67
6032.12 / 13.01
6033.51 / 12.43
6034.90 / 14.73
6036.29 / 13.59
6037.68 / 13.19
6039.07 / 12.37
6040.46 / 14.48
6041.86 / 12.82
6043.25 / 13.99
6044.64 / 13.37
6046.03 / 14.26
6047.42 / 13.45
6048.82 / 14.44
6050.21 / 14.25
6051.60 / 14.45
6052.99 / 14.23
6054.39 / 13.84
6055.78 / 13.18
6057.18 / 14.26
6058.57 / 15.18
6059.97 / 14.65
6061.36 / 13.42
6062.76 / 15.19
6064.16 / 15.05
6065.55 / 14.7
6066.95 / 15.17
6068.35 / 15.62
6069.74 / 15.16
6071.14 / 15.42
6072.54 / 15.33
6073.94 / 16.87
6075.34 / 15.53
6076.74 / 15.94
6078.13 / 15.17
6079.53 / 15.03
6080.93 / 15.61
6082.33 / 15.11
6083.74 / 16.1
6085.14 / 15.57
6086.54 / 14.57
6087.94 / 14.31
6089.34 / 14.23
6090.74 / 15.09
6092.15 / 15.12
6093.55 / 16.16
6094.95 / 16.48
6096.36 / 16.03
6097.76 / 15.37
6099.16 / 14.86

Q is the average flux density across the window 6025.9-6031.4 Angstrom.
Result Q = 13.2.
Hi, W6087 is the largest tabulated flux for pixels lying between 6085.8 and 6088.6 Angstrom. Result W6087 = 14.57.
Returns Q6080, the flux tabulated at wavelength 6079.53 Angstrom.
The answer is 15.03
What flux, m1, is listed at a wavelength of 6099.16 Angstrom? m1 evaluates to 14.86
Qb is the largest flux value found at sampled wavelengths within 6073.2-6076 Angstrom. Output 16.87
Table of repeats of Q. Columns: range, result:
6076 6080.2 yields 15.4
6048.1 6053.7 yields 14.3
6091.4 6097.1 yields 15.9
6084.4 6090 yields 14.7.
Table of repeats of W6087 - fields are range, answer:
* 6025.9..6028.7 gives 13.19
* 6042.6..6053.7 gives 14.45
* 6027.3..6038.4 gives 14.73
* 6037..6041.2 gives 14.48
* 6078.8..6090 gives 16.1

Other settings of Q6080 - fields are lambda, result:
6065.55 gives 14.7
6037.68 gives 13.19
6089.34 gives 14.23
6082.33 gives 15.11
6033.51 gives 12.43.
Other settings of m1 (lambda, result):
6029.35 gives 13.24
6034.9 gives 14.73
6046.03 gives 14.26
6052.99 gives 14.23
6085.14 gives 15.57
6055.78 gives 13.18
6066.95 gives 15.17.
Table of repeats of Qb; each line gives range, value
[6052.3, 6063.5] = 15.19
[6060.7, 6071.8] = 15.62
